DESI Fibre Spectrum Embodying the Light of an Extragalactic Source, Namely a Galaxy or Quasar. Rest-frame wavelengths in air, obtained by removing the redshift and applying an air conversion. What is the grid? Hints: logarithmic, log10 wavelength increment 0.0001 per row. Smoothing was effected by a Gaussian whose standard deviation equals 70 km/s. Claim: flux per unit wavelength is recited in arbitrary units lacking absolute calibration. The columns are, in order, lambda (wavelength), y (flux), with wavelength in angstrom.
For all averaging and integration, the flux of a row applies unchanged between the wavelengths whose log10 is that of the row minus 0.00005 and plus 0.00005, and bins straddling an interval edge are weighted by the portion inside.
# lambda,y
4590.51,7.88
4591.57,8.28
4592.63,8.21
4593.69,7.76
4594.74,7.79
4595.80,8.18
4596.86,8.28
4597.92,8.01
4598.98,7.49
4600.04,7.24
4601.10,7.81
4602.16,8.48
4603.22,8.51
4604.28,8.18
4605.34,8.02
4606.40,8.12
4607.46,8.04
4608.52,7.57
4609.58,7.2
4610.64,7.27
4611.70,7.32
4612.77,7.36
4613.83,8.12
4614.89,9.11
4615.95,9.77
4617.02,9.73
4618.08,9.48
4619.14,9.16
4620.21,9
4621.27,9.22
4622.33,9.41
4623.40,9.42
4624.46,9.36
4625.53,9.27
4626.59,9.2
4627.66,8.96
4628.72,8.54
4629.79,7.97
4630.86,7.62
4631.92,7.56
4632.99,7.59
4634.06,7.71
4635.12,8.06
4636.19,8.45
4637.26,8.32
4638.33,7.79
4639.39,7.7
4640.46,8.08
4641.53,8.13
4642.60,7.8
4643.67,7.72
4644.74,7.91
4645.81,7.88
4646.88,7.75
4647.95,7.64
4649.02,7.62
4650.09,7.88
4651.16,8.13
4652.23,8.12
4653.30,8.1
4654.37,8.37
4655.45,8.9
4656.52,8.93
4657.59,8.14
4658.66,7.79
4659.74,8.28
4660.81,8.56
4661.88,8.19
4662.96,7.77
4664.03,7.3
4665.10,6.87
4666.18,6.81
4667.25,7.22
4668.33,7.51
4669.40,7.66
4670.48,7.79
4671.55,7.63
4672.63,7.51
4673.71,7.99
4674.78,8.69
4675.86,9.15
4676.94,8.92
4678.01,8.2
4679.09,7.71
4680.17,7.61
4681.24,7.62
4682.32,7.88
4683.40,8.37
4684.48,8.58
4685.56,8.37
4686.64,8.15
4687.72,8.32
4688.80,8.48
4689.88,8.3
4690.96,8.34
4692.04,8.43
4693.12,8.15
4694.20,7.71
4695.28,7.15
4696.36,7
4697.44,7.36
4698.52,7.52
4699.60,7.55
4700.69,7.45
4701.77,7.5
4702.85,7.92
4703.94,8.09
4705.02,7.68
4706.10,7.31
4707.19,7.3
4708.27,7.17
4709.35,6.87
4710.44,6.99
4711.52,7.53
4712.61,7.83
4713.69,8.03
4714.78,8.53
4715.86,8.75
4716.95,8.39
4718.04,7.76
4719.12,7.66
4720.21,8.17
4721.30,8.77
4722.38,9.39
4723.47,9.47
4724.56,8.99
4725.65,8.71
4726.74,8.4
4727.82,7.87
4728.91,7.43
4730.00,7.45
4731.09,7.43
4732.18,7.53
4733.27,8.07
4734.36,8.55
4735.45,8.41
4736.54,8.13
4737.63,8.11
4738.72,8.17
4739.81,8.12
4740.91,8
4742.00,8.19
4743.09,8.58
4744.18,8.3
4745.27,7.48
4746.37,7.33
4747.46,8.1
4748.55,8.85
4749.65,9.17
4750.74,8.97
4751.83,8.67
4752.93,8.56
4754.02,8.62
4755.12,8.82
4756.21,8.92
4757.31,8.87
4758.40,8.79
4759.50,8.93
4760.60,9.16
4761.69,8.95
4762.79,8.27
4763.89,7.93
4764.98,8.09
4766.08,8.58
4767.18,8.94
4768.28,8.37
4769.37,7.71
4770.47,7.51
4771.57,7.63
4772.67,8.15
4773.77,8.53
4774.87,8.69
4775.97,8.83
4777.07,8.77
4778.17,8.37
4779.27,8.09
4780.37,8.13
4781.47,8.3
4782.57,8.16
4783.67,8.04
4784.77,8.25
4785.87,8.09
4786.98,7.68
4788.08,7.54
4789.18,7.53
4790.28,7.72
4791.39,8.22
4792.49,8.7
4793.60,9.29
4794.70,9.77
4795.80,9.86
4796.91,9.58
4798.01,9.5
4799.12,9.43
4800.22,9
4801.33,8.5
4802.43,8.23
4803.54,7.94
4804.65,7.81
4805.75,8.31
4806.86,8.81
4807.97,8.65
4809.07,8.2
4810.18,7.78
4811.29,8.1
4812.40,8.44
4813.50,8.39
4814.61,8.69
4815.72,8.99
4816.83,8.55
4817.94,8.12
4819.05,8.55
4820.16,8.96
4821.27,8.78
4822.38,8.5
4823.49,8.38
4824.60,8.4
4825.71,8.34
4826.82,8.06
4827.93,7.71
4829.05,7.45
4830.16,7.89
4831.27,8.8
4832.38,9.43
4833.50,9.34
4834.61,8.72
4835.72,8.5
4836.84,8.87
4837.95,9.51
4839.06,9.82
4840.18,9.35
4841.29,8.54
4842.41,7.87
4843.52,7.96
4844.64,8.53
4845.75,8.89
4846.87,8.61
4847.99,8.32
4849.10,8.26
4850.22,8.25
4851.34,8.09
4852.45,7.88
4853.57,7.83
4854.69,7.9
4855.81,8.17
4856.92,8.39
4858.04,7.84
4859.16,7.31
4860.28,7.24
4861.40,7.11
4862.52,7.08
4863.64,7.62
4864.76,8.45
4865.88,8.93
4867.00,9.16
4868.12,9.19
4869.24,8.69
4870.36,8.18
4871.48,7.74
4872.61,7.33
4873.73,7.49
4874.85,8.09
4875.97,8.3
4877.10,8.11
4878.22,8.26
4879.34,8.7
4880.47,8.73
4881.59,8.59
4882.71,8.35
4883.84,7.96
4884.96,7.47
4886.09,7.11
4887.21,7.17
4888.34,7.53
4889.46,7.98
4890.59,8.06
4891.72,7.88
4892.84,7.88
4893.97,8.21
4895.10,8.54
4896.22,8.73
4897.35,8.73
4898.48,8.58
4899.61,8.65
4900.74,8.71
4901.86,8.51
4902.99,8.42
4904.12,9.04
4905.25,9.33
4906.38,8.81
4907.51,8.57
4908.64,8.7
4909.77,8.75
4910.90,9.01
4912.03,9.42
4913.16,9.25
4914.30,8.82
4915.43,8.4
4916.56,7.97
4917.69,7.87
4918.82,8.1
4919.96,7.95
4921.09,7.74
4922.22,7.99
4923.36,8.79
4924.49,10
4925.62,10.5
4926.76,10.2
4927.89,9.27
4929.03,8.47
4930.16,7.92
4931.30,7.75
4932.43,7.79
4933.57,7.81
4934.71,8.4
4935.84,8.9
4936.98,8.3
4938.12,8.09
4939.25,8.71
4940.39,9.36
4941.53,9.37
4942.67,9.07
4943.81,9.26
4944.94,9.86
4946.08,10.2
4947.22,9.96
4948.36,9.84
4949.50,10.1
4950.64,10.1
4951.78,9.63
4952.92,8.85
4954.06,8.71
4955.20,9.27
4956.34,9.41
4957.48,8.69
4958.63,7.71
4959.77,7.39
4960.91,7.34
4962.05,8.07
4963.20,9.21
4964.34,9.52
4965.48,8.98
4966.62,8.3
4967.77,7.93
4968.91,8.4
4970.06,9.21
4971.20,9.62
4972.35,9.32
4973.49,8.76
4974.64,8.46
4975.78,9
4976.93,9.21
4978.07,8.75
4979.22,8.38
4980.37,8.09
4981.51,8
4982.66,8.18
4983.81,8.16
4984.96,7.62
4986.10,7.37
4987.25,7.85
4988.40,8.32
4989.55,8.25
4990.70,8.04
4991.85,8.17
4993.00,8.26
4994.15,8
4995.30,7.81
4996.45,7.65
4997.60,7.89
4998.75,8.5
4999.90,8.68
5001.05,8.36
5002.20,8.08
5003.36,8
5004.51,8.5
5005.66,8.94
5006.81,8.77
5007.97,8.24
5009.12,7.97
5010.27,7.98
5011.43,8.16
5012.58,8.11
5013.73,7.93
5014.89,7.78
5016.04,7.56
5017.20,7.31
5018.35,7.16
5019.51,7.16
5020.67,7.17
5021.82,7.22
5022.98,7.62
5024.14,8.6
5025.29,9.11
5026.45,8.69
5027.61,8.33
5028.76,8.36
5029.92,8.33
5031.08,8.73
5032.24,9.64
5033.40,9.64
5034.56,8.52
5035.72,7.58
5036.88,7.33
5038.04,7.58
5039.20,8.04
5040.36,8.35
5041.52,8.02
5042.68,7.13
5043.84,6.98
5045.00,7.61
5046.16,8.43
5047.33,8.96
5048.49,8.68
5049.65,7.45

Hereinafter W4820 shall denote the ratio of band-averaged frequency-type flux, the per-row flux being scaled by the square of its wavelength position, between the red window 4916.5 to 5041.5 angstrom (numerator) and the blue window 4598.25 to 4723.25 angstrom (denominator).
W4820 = 1.2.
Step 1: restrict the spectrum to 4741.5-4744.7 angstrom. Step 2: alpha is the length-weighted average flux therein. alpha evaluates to 8.37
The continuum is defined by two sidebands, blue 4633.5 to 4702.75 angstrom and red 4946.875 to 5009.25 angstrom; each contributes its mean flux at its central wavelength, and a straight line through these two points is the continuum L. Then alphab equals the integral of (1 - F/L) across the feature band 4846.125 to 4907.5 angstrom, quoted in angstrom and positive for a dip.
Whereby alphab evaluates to 1.2 angstrom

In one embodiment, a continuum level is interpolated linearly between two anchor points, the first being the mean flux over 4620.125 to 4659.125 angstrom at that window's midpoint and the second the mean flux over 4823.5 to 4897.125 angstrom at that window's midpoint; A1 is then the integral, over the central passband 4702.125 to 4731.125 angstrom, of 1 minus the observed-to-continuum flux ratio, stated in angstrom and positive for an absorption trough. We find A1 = 0.9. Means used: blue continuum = 8.26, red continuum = 8.23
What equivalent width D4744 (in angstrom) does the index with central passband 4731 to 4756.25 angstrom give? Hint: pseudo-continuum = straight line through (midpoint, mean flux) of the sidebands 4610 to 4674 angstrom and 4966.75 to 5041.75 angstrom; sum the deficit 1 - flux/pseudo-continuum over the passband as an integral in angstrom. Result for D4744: -0.3 angstrom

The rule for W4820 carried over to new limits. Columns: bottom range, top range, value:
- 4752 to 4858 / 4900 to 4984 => 1.10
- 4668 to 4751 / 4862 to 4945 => 1.14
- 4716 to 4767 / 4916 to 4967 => 1.14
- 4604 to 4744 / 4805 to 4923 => 1.12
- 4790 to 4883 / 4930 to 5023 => 1.06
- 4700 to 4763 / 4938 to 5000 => 1.17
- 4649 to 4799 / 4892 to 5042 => 1.15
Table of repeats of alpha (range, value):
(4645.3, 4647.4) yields 7.81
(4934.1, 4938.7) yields 8.42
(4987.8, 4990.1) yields 8.27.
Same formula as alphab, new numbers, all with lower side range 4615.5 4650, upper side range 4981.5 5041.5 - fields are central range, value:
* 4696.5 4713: 1.8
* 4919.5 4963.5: -3.8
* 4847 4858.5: 0.2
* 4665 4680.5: 1.0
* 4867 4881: -0.1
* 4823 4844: -0.8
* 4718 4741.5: 0.3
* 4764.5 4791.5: 0.5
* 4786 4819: -1.0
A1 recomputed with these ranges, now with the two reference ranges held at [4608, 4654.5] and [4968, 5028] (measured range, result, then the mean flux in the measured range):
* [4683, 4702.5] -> 0.81 angstrom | 7.93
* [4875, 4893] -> 0.48 angstrom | 8.01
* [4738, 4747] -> 0.25 angstrom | 8.02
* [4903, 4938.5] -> -1.82 angstrom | 8.64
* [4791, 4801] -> -1.23 angstrom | 9.26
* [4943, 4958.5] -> -2.37 angstrom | 9.47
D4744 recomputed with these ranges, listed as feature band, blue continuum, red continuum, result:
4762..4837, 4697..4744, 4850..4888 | -4.0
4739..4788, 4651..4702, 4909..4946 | -0.8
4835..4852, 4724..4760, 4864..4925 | -0.5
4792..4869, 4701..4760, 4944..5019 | -1.7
